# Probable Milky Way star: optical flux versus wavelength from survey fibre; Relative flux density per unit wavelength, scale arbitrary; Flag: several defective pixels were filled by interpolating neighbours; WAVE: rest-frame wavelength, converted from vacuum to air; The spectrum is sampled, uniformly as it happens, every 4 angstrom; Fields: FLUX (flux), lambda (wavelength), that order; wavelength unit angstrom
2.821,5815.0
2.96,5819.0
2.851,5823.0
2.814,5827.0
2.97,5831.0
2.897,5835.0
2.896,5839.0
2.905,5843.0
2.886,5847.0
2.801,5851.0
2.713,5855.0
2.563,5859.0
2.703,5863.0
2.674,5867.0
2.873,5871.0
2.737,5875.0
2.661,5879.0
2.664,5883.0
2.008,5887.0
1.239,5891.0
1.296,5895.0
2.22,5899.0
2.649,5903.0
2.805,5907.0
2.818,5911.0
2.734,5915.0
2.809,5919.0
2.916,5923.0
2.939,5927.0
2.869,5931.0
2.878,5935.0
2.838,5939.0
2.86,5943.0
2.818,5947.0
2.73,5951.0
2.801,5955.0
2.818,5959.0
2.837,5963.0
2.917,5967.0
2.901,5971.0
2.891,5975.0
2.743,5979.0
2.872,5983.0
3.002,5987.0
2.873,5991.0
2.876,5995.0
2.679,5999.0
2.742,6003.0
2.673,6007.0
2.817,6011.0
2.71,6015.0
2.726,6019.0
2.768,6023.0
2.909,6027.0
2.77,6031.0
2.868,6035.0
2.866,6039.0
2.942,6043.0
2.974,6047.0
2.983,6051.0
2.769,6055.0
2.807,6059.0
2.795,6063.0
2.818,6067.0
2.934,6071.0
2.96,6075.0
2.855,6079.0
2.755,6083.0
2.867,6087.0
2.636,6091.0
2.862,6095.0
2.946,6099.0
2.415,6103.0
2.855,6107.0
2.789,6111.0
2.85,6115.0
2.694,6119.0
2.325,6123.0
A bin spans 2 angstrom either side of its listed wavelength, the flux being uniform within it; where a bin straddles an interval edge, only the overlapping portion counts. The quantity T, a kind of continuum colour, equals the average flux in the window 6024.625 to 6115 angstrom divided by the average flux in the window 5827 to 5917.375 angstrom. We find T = 1.10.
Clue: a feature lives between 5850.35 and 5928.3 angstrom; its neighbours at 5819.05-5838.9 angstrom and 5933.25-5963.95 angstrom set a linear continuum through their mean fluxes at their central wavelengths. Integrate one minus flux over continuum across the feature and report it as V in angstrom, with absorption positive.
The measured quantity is 8.8 angstrom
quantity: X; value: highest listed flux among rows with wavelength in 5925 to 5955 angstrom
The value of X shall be 2.939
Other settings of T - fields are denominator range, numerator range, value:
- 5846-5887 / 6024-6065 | 1.07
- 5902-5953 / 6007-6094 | 1.00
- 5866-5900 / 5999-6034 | 1.23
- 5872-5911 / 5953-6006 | 1.24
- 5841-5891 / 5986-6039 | 1.07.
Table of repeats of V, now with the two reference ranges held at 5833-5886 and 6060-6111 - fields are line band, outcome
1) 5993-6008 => 0.2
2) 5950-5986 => -0.8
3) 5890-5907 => 4.7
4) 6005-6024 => 0.4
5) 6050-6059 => -0.2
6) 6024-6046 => -0.6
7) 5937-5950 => -0.3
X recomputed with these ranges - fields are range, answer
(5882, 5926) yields 2.916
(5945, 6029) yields 3.002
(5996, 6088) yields 2.983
